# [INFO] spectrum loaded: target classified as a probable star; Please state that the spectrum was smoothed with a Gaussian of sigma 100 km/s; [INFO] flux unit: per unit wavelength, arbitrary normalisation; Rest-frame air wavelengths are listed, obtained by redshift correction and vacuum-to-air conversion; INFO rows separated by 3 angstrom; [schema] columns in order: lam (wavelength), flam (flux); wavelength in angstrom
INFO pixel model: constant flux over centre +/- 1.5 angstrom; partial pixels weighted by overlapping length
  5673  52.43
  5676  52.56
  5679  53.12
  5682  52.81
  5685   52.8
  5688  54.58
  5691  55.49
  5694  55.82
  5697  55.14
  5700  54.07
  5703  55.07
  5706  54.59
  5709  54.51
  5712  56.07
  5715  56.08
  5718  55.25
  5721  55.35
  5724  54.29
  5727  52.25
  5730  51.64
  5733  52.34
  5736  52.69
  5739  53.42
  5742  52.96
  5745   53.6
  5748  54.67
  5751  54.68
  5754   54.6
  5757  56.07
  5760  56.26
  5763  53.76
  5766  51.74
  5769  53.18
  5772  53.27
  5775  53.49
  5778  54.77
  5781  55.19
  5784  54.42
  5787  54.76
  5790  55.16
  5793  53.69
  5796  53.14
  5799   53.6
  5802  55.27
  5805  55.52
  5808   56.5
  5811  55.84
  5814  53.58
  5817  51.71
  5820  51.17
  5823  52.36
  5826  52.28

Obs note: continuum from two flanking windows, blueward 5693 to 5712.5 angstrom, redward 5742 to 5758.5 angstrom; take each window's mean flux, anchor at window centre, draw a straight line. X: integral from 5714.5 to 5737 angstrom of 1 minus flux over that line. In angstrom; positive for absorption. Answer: 0.46 angstrom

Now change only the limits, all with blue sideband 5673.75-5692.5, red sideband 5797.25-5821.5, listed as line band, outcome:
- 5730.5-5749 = 0.2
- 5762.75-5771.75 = 0.2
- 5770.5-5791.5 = -0.2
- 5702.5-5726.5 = -0.6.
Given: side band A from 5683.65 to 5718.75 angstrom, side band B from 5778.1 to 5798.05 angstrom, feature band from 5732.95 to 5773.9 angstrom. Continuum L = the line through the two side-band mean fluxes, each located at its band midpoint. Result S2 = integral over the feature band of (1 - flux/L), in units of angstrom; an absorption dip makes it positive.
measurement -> 0.58 angstrom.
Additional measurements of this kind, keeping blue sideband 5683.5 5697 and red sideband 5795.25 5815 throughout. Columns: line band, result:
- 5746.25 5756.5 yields 0.0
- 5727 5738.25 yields 0.5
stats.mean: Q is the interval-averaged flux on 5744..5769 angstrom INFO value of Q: 54.4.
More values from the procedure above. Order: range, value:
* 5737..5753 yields 53.9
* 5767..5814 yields 54.5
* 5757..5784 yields 54.1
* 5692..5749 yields 54.2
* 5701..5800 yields 54.1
